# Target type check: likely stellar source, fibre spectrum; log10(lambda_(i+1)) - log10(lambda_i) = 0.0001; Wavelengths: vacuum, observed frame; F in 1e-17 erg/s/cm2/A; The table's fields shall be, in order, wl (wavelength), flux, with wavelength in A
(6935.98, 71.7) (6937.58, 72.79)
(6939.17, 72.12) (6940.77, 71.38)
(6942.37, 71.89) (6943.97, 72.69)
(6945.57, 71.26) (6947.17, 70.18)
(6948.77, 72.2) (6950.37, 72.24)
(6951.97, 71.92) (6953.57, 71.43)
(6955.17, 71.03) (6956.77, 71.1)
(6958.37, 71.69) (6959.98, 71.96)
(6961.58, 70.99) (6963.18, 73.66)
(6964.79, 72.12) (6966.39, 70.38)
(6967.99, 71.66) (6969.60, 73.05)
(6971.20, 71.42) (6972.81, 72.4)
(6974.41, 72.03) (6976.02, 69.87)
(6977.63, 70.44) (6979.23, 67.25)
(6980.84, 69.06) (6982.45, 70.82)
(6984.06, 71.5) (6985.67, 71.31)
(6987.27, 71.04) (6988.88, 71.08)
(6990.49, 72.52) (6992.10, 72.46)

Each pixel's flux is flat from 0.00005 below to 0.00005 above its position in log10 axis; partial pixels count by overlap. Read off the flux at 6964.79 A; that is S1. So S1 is 72.12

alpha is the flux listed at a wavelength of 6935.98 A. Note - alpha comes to 71.7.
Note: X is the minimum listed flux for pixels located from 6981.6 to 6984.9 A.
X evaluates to 70.82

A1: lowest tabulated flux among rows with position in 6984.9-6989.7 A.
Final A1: 71.04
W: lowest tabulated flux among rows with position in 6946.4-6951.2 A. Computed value 70.18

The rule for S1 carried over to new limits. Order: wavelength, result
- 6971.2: 71.42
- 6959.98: 71.96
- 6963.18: 73.66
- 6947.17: 70.18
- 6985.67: 71.31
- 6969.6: 73.05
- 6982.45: 70.82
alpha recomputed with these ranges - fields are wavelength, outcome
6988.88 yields 71.08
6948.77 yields 72.2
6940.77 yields 71.38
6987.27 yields 71.04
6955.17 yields 71.03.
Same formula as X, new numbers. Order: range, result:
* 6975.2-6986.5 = 67.25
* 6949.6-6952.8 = 71.92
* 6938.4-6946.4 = 71.26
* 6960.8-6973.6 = 70.38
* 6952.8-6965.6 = 70.99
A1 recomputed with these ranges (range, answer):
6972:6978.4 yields 69.87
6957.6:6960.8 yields 71.69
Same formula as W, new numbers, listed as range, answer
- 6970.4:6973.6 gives 71.42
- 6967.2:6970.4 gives 71.66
